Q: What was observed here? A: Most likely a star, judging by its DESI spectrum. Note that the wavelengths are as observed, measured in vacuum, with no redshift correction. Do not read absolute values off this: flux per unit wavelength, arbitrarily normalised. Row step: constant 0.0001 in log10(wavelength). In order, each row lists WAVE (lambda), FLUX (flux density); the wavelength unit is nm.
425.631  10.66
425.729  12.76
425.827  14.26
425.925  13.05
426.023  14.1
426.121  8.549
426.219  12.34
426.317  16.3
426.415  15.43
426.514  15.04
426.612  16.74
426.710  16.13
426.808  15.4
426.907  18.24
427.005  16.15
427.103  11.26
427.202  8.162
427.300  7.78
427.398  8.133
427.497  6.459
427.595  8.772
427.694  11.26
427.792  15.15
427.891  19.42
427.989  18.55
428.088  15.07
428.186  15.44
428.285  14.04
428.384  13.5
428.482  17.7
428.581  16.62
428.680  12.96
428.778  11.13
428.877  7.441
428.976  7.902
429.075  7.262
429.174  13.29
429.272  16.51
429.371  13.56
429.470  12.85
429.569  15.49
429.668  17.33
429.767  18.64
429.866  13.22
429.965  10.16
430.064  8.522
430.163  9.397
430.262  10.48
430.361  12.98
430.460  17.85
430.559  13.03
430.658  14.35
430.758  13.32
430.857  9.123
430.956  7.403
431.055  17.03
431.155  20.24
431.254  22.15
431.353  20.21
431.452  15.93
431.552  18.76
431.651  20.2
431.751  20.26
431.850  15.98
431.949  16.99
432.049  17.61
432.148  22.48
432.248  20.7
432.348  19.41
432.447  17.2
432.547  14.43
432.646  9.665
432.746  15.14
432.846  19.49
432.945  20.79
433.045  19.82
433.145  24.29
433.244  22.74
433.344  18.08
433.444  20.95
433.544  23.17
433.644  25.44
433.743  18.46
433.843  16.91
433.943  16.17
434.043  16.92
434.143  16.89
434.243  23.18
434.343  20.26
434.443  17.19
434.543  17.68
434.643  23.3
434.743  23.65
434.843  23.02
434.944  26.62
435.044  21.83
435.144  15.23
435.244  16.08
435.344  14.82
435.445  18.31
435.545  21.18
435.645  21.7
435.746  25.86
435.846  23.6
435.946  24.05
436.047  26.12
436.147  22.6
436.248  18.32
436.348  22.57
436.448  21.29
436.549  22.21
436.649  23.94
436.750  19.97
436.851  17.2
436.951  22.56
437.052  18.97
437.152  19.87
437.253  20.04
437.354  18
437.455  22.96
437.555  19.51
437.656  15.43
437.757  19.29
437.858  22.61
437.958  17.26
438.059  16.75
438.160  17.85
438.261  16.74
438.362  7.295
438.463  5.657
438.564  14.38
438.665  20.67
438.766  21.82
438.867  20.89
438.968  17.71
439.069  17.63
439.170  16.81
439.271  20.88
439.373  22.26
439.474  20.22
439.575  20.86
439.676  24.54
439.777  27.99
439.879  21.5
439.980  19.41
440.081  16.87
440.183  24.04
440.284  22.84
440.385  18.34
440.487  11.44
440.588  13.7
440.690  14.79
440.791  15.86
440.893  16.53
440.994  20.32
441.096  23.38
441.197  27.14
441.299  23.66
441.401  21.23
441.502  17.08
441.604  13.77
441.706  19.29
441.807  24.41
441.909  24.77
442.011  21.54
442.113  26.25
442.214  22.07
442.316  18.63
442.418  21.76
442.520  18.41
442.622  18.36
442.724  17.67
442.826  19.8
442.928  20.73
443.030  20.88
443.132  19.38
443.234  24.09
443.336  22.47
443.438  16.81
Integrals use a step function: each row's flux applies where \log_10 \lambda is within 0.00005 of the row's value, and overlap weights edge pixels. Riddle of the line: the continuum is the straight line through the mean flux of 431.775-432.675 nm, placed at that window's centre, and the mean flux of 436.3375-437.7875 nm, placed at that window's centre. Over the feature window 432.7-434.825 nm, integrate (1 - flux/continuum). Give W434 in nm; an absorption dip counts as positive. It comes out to -0.21 nm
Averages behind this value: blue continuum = 17.4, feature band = 20.1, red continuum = 20.2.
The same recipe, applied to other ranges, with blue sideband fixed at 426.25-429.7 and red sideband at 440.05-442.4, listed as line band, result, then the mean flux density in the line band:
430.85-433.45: -0.44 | 18.1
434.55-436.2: -0.44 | 21.6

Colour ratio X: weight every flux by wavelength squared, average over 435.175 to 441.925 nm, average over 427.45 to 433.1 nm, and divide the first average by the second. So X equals 1.36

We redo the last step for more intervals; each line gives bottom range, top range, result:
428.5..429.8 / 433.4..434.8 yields 1.55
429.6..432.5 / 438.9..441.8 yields 1.29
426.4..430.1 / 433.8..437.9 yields 1.59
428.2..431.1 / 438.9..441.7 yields 1.60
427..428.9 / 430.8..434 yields 1.47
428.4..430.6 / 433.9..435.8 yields 1.59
